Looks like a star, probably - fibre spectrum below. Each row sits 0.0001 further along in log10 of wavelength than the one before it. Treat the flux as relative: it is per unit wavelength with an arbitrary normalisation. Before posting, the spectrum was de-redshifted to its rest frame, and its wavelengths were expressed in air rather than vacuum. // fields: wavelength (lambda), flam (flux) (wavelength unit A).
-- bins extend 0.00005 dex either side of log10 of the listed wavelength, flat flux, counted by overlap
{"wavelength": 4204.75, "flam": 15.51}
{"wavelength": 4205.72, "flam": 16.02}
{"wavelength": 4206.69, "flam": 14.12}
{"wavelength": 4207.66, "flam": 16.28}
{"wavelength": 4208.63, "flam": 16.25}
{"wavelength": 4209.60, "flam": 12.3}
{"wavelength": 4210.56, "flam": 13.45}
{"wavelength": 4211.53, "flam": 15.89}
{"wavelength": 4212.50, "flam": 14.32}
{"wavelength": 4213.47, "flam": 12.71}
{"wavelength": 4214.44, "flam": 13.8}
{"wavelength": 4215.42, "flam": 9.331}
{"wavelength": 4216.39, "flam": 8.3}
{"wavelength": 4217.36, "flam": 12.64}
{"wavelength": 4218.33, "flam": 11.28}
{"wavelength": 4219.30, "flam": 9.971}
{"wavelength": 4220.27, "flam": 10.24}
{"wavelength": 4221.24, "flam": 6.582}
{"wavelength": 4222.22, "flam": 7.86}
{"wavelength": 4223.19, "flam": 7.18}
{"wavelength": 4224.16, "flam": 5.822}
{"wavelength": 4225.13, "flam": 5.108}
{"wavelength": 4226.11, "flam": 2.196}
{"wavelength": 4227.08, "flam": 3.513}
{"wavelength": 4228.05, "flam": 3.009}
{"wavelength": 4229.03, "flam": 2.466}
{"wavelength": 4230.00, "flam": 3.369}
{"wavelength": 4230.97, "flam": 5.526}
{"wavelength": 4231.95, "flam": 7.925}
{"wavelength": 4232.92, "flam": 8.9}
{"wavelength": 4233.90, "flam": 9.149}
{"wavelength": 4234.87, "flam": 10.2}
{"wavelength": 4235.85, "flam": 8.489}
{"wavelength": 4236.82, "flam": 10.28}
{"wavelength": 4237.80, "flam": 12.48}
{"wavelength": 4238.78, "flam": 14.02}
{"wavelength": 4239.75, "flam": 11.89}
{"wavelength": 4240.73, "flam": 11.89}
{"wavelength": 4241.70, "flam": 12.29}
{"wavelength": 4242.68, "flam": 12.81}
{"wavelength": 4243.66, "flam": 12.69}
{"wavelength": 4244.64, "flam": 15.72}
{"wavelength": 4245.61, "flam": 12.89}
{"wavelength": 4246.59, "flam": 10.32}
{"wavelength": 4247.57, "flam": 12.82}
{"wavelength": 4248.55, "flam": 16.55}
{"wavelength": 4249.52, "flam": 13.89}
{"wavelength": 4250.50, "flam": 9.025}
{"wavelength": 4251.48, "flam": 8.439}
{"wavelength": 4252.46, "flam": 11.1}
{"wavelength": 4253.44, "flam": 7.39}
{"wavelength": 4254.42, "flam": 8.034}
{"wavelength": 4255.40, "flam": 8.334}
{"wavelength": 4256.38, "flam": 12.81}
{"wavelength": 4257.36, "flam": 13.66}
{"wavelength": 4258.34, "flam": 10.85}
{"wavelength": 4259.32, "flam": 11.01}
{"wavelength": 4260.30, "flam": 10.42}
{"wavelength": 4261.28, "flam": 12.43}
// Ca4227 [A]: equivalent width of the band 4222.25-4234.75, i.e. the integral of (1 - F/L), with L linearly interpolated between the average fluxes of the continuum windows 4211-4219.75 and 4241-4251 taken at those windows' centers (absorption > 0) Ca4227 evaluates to 6.9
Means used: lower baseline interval 12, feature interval 5.59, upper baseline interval 12.9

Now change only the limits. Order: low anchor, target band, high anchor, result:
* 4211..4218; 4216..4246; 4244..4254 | 7.9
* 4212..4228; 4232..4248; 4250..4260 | -3.5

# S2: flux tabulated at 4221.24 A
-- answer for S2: 6.582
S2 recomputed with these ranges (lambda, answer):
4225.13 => 5.108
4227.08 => 3.513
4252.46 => 11.1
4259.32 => 11.01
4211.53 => 15.89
